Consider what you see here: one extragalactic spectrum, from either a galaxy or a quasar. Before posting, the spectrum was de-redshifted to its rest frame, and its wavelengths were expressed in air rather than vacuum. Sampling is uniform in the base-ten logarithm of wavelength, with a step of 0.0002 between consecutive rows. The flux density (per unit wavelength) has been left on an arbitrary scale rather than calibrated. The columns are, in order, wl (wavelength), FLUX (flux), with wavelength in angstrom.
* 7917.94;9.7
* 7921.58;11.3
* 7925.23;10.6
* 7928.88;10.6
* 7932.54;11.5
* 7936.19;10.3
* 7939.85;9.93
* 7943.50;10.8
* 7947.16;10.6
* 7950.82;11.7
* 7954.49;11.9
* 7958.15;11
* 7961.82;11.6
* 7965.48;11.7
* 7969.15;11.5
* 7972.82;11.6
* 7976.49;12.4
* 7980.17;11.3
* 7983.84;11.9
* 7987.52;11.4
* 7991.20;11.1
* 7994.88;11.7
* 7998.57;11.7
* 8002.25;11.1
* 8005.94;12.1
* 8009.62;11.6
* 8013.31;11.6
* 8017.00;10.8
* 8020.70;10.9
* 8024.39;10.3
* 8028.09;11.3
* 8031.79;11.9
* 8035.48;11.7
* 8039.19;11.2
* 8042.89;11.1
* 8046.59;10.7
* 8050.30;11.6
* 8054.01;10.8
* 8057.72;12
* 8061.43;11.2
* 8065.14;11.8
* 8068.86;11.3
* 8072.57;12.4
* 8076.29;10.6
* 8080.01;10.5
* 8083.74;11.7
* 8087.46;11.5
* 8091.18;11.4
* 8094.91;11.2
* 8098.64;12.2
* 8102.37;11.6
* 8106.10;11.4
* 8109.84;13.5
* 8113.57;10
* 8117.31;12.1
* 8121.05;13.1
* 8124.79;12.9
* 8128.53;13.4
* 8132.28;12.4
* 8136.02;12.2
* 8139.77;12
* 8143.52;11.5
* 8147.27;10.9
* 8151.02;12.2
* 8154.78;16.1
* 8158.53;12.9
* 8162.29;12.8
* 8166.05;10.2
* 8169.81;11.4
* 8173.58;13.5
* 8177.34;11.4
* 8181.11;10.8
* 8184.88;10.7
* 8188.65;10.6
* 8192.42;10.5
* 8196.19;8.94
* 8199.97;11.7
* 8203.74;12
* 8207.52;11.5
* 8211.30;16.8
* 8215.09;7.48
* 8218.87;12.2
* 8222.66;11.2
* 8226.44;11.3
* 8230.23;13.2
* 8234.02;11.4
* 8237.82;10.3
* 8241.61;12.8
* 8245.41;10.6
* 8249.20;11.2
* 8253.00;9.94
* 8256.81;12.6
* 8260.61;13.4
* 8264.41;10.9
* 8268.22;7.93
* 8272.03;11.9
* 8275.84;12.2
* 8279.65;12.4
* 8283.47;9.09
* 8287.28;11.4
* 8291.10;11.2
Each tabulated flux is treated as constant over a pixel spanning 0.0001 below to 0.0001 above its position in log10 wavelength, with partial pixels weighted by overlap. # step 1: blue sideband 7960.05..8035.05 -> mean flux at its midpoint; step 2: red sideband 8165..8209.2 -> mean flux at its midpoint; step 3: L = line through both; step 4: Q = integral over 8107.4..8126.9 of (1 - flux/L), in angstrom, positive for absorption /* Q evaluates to -1.8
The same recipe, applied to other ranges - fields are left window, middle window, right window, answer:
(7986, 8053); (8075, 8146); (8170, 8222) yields -3.1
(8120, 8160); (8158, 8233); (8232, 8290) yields 2.9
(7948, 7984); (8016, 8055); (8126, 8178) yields 2.5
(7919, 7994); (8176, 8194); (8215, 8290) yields 0.7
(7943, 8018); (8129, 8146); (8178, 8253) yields -1.1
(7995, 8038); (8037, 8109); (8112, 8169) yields 2.4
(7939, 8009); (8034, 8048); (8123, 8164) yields 0.9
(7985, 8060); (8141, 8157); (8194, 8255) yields -1.8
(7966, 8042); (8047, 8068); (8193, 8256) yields 0.0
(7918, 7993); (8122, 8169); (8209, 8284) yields -4.4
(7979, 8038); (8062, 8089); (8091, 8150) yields 0.9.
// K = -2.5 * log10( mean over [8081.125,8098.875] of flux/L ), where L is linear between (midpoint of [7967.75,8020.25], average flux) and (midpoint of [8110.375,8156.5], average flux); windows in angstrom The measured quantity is 0.06 mag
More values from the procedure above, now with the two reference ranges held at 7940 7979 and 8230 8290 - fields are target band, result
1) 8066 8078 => -0.011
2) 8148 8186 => -0.081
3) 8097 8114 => -0.050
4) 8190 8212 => -0.030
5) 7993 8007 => -0.021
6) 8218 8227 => -0.024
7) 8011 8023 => 0.029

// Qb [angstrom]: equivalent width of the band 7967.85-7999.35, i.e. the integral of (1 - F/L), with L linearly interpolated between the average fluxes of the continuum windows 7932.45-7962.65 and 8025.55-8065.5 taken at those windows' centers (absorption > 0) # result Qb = -1.4 angstrom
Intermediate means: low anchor 11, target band 11.6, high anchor 11.4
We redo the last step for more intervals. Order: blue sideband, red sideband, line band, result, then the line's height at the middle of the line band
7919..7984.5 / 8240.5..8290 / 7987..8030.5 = -0.4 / 11.2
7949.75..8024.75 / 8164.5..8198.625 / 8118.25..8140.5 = -3.2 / 11.1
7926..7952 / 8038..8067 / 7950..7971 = -1.4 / 10.9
